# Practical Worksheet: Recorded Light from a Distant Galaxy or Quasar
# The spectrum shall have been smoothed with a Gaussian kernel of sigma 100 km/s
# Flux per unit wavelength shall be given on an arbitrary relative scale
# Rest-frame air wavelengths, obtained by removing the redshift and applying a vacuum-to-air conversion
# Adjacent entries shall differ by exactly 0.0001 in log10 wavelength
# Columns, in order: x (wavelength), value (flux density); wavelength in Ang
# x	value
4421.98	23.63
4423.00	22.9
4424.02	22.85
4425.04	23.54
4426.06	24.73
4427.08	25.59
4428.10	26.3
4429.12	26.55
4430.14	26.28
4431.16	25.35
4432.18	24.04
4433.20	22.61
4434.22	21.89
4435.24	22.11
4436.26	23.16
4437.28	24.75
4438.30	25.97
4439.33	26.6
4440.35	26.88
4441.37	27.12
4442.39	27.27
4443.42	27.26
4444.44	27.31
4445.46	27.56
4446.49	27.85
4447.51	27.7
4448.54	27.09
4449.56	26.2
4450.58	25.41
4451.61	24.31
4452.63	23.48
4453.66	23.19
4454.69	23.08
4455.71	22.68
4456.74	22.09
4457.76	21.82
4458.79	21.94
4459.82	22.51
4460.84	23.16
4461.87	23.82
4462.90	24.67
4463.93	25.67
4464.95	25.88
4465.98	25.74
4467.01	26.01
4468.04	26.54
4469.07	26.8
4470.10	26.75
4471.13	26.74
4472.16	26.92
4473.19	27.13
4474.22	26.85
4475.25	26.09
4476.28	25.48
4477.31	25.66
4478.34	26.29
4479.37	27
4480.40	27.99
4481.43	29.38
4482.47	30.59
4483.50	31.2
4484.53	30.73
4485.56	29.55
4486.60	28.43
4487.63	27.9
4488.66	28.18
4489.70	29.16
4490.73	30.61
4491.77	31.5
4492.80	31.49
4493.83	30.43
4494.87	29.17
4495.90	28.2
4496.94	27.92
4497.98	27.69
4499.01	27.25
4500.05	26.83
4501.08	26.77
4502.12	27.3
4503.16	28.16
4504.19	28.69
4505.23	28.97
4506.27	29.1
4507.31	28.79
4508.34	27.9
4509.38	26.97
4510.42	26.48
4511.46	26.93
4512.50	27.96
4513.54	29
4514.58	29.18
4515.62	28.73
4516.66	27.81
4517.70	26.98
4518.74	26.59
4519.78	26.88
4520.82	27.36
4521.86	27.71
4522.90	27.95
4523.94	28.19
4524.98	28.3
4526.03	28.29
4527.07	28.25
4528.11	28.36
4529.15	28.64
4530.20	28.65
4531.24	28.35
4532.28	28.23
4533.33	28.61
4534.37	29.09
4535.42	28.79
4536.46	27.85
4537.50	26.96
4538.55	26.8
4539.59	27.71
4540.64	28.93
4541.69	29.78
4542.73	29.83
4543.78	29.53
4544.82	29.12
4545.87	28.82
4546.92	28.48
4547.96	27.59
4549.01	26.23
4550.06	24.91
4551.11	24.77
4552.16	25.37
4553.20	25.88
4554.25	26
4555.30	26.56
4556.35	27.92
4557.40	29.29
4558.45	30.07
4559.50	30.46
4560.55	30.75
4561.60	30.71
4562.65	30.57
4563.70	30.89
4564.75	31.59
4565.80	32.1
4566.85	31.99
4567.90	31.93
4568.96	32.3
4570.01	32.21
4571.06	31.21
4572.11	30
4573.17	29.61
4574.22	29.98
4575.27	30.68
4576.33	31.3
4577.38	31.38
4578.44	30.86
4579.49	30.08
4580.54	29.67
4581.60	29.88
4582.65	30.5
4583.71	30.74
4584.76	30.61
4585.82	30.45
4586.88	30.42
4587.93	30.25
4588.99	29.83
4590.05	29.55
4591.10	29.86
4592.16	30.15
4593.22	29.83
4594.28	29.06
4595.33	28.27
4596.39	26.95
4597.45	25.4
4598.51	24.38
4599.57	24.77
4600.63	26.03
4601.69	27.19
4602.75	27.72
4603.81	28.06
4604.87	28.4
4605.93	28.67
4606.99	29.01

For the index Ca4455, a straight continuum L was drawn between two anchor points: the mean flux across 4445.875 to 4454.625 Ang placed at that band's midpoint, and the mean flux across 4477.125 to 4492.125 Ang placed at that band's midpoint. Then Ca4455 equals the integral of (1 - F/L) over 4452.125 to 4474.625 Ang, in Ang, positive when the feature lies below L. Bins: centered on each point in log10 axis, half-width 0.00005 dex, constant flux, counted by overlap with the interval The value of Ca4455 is 1.8 Ang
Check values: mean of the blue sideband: 25.5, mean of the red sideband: 29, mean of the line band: 24.7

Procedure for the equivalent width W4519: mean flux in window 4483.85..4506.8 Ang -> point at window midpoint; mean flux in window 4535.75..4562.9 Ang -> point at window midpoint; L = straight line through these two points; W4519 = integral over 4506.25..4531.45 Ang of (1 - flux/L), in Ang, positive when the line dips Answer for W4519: 0.5 Ang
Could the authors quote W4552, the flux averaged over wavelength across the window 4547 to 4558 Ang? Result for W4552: 26.6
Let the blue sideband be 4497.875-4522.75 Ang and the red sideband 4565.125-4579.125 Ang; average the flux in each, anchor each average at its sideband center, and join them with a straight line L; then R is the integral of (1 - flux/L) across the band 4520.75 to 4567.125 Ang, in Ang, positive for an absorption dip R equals 1.8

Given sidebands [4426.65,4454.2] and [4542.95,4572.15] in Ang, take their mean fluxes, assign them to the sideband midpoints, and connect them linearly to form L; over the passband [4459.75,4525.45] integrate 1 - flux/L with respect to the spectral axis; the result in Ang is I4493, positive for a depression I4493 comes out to -1.21 Ang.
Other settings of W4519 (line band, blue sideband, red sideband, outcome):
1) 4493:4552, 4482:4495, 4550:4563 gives 2.0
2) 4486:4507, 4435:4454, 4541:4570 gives -1.0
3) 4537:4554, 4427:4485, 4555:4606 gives 0.6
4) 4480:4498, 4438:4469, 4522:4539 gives -2.0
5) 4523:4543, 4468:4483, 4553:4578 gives 0.5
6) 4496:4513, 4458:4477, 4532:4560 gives -0.7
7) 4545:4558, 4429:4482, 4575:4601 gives 0.6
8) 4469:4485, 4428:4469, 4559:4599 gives -0.9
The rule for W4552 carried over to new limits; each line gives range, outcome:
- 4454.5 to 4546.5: 27.6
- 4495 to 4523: 27.8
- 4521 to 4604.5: 28.9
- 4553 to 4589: 30.3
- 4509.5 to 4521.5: 27.6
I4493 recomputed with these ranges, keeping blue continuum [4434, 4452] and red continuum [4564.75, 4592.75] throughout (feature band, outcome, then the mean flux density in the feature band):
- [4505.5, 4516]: 0.1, 28.1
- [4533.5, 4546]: 0.3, 28.6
